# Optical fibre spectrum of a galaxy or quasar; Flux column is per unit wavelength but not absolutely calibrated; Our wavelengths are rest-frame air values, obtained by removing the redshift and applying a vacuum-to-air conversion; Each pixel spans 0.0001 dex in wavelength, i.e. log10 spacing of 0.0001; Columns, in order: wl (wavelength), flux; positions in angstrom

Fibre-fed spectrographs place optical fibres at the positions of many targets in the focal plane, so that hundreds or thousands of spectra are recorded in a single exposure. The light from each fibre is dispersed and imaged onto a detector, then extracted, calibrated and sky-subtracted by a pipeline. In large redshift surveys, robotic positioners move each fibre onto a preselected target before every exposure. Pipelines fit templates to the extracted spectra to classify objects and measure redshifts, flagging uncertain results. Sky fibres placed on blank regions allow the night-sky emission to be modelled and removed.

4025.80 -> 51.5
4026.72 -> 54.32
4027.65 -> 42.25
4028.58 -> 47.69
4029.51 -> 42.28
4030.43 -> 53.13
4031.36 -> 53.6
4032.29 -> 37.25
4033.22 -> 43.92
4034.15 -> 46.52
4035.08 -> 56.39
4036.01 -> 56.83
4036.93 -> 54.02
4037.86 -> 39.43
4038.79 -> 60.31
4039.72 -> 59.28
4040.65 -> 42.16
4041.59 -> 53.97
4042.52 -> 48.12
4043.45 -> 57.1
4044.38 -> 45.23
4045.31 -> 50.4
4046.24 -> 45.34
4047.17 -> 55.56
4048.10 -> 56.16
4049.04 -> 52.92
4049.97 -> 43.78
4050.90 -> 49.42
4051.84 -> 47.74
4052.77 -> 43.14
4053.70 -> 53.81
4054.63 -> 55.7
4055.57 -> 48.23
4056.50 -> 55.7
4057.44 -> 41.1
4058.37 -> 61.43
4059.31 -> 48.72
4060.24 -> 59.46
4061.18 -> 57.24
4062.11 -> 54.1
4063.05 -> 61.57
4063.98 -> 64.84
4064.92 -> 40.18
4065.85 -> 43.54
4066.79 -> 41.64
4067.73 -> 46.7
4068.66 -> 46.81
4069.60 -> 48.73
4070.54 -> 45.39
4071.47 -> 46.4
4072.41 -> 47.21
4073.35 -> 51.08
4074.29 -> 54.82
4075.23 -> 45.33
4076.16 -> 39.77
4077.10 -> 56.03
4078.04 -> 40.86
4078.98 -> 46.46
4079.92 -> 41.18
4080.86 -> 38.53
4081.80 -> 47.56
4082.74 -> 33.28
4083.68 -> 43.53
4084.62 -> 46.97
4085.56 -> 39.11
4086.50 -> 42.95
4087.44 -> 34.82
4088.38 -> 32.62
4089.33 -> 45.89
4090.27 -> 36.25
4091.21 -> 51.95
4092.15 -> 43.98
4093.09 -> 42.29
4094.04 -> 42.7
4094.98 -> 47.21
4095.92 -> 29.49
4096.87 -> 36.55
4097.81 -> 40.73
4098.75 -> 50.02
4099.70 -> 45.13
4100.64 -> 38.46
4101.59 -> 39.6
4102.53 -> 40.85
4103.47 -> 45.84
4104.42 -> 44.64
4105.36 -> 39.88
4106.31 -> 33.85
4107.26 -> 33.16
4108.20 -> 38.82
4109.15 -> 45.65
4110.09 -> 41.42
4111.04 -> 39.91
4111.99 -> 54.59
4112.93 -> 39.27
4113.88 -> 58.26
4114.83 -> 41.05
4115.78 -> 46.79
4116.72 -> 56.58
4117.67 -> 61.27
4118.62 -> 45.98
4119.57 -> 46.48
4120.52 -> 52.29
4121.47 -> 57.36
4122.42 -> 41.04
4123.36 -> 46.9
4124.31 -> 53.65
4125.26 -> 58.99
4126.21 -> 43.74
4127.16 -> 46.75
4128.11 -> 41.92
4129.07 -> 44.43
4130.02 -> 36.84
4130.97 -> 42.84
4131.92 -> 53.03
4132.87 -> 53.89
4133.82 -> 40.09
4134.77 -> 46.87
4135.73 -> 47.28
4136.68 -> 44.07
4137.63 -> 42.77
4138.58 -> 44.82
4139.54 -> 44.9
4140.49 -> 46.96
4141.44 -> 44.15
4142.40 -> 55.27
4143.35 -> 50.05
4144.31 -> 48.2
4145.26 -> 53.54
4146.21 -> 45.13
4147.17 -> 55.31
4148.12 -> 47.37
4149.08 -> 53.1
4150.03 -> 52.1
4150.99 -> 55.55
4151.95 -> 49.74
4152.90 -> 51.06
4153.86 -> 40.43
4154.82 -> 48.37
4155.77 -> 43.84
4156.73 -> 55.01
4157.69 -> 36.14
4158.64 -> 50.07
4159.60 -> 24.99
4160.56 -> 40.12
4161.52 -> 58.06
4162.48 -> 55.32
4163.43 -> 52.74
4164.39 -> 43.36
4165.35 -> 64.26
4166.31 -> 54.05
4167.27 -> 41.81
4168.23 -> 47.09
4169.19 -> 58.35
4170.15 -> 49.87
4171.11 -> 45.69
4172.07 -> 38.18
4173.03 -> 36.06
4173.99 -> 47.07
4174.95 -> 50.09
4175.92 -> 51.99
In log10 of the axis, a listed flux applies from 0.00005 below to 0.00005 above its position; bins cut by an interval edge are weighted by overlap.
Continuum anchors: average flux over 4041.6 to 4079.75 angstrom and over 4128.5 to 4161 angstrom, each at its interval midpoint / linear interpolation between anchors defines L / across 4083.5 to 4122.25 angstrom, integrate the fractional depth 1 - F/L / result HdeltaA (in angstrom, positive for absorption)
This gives 3.6 angstrom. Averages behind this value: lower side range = 49.9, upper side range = 46.7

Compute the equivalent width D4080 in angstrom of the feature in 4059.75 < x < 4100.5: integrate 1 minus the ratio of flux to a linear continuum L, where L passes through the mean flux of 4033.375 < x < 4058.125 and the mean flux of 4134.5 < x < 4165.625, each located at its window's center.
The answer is 3.7 angstrom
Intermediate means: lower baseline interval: 50.7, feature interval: 45.3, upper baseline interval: 48.1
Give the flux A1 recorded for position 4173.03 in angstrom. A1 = 36.06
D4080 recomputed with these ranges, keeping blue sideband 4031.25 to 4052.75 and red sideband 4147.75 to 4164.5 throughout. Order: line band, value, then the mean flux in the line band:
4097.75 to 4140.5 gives 2.5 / 45.7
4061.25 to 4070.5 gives -0.1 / 49.9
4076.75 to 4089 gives 1.9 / 41.7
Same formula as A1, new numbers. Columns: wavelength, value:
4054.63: 55.7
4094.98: 47.21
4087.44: 34.82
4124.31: 53.65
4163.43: 52.74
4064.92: 40.18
